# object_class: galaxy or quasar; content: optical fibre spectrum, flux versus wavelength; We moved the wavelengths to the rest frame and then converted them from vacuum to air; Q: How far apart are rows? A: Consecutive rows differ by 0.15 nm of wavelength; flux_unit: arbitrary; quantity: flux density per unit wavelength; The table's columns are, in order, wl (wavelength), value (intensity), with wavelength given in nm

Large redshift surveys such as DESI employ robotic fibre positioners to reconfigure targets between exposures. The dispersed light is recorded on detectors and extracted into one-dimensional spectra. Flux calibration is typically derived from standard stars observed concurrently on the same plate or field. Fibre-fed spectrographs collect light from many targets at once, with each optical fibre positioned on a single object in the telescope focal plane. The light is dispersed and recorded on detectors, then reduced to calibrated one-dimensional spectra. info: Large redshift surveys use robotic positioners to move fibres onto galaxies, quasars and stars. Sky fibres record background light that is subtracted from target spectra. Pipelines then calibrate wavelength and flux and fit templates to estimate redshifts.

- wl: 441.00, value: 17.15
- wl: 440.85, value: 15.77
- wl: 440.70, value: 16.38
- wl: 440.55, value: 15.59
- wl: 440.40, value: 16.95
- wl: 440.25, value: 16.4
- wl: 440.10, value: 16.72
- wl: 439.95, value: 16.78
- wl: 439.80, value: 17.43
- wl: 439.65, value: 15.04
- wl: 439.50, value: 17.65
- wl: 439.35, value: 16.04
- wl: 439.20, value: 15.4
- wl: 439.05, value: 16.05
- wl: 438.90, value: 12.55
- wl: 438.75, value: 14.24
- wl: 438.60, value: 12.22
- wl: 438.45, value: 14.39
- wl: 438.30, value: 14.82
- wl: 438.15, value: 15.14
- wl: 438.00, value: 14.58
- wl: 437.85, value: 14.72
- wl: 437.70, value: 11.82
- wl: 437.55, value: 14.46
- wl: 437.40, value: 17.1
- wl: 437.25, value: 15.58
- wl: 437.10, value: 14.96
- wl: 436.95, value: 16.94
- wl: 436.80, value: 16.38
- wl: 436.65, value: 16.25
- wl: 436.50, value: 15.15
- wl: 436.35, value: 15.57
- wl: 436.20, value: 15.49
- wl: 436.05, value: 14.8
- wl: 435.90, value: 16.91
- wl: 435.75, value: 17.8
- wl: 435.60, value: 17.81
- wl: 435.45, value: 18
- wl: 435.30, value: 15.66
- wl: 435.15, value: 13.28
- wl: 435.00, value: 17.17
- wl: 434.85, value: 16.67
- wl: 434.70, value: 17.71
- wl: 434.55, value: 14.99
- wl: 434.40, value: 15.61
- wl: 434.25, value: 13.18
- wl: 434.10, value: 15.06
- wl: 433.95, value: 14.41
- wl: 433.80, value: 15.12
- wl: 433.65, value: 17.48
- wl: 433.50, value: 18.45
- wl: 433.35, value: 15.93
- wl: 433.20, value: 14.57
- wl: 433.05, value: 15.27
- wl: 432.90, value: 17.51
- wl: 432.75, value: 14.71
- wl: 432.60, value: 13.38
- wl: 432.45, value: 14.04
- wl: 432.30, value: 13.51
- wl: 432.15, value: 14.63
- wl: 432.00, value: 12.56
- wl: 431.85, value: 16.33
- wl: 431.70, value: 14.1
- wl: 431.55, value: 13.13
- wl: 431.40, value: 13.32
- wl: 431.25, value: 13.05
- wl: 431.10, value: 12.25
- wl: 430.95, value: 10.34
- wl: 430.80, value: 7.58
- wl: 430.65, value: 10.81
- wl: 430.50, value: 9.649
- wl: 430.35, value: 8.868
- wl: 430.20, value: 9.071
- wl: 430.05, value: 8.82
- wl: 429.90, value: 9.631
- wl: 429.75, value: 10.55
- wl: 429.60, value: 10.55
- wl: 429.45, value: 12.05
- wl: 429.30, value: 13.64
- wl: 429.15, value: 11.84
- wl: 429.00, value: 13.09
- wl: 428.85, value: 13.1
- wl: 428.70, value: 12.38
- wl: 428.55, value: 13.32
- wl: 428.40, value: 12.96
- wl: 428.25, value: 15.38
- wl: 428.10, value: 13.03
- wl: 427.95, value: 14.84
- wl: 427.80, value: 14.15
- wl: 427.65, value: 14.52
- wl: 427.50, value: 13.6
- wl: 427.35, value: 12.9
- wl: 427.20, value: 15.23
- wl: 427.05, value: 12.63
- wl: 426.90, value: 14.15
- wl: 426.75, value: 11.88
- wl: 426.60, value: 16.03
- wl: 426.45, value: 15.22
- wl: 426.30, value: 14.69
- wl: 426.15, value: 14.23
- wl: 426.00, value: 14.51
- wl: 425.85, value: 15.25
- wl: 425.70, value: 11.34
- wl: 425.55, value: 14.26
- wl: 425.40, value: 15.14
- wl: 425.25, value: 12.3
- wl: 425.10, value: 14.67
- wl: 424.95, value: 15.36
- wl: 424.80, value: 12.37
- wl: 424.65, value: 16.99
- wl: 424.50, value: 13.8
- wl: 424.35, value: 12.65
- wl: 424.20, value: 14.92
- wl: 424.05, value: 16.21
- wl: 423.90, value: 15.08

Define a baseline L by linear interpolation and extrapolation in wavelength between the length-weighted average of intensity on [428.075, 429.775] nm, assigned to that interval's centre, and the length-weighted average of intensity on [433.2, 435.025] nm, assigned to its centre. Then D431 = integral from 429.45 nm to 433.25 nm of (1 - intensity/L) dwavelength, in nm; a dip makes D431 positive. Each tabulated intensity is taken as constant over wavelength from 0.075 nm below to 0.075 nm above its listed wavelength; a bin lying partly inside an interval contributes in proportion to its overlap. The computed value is 0.52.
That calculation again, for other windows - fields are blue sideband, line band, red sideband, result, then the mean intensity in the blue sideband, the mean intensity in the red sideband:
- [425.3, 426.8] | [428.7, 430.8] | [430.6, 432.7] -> 0.39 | 14.3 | 12.8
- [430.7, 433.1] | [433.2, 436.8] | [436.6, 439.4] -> -0.46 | 13.4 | 14.9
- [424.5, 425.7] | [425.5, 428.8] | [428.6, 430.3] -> -0.28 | 14.2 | 11.3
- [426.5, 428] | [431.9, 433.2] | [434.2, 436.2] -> 0.08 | 14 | 16.1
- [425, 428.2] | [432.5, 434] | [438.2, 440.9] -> -0.09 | 14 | 15.6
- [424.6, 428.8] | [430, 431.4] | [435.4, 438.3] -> 0.42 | 14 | 15.7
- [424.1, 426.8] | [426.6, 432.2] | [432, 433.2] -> 0.76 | 14.2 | 14.6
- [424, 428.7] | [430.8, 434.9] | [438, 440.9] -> 0.07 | 14.1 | 15.5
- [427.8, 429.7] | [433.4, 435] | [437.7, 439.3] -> -0.25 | 13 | 14.3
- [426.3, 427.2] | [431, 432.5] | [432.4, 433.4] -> 0.13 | 14.1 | 15.1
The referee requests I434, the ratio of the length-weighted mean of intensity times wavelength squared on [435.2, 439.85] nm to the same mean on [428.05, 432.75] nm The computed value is 1.3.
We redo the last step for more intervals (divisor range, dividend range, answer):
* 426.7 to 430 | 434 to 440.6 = 1.26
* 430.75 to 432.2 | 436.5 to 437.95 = 1.23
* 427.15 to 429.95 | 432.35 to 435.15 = 1.23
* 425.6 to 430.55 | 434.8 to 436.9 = 1.31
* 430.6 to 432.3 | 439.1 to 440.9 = 1.35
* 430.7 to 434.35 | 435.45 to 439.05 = 1.10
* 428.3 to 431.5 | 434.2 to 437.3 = 1.45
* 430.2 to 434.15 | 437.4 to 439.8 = 1.12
